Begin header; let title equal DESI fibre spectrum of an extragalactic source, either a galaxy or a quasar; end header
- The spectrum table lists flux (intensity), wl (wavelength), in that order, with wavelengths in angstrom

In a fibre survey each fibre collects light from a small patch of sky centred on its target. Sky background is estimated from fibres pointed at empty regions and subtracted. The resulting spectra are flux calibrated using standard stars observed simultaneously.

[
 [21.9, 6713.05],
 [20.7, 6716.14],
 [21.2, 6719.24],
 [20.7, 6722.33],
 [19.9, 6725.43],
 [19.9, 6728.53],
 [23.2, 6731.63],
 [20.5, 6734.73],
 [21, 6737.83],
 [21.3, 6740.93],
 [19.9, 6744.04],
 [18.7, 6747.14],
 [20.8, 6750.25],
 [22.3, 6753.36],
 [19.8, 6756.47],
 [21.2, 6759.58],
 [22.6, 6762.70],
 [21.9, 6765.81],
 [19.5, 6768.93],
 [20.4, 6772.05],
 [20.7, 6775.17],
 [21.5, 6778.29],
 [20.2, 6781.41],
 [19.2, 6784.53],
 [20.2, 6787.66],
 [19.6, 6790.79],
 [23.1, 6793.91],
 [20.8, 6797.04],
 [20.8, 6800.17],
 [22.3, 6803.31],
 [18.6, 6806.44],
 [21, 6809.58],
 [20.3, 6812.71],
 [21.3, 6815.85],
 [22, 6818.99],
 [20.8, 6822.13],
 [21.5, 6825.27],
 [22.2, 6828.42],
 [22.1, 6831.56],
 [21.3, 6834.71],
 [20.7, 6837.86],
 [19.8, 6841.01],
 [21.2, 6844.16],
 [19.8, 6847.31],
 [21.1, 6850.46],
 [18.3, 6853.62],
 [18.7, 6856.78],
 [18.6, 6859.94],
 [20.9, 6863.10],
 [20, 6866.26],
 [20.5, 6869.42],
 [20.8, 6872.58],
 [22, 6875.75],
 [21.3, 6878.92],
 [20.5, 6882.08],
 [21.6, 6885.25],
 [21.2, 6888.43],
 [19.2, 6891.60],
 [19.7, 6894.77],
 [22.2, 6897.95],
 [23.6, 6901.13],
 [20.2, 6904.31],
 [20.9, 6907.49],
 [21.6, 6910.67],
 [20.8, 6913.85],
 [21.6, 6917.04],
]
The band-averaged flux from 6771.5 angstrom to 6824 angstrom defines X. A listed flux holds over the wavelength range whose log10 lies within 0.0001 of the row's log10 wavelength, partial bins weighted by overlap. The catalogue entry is 20.8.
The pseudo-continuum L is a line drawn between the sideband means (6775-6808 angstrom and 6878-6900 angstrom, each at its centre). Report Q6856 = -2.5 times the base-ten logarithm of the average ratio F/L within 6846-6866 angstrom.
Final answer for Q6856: 0.06 mag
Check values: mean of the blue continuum 20.6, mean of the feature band 19.6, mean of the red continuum 20.9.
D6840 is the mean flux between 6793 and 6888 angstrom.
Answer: 20.8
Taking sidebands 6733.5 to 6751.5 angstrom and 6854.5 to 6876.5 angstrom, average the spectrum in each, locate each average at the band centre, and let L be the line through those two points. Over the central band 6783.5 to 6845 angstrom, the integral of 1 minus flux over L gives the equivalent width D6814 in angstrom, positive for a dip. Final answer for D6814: -2.3 angstrom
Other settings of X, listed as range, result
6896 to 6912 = 21.6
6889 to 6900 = 20.6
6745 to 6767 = 21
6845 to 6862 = 19.4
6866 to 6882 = 21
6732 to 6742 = 21.2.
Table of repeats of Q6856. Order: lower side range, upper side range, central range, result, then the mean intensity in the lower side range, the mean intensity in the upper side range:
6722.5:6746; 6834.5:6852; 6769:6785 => 0.016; 20.8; 20.6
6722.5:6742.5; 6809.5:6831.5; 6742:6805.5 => 0.020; 20.9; 21.4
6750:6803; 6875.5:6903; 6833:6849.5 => 0.025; 20.9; 21.2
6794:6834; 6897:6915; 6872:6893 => 0.026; 21.2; 21.5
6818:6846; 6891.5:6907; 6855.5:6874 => 0.067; 21.3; 21.1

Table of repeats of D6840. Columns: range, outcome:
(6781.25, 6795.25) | 20.4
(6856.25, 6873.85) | 20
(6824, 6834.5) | 21.9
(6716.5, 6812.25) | 20.8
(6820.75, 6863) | 20.5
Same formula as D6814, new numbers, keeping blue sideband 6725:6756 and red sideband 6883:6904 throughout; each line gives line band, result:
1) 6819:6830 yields -0.3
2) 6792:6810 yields -0.1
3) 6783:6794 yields 0.4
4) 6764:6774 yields 0.1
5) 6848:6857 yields 0.7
